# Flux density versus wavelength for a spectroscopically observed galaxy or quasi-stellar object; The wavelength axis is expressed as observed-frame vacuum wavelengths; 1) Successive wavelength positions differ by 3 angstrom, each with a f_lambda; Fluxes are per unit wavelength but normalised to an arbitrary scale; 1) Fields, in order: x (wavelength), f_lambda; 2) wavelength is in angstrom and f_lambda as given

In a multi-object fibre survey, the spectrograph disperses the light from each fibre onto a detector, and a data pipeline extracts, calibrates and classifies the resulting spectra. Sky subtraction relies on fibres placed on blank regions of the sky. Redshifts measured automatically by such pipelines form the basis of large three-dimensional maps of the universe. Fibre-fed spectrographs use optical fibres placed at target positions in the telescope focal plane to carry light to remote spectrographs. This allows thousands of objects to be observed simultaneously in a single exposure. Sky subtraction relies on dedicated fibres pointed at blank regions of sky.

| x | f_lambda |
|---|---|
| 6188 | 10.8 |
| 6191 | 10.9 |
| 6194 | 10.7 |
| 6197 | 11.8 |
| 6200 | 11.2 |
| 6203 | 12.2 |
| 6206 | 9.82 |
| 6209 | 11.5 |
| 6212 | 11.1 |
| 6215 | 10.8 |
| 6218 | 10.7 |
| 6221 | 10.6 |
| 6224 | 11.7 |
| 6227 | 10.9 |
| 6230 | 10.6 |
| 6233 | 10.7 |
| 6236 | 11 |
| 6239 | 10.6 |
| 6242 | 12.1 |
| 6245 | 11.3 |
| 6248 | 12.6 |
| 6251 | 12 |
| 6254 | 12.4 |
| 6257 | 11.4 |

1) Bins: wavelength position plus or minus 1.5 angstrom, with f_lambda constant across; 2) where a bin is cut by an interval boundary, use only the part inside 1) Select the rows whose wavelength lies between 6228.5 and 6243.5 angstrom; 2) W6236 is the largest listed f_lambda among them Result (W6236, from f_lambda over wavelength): 12.1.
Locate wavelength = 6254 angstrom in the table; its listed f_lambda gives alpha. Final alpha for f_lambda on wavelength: 12.4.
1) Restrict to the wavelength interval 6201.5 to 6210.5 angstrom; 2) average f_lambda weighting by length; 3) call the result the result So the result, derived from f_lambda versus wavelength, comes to 11.2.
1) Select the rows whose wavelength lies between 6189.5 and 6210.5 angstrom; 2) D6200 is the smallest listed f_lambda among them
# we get 9.82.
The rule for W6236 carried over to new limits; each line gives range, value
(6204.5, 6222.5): 11.5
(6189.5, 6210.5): 12.2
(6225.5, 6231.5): 10.9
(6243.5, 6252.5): 12.6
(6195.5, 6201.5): 11.8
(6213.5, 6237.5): 11.7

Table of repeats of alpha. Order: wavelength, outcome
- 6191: 10.9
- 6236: 11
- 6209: 11.5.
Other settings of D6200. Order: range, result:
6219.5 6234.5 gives 10.6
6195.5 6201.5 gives 11.2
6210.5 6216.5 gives 10.8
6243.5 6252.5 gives 11.3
